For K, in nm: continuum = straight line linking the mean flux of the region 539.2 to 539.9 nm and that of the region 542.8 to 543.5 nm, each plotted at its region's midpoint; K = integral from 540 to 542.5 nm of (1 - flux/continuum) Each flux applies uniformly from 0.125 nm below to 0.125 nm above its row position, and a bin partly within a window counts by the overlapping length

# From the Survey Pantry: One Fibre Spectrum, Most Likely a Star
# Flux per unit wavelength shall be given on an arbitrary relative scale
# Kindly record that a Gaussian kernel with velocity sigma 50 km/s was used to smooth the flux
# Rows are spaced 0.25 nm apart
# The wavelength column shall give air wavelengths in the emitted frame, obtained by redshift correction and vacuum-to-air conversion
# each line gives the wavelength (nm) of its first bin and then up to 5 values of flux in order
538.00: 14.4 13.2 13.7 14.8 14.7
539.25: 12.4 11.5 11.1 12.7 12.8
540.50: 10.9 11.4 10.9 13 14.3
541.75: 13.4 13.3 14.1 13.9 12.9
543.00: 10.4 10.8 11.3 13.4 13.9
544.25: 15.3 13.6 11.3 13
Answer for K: -0.32 nm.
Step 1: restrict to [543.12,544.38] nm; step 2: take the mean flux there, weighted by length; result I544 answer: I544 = 12.9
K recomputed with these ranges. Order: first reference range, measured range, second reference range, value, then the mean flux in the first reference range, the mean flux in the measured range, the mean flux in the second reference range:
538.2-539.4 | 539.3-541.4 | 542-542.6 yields 0.30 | 13.7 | 11.8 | 13.9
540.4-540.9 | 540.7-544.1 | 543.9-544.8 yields -0.09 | 11.2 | 12.7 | 13.7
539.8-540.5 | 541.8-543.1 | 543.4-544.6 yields 0.00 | 12.2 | 13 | 13.5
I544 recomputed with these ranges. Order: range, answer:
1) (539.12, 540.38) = 12.1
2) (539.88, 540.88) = 11.9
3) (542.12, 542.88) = 13.6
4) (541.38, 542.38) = 13.8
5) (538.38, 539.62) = 13.4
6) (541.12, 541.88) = 13.5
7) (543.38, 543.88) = 12.4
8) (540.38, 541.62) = 12.1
